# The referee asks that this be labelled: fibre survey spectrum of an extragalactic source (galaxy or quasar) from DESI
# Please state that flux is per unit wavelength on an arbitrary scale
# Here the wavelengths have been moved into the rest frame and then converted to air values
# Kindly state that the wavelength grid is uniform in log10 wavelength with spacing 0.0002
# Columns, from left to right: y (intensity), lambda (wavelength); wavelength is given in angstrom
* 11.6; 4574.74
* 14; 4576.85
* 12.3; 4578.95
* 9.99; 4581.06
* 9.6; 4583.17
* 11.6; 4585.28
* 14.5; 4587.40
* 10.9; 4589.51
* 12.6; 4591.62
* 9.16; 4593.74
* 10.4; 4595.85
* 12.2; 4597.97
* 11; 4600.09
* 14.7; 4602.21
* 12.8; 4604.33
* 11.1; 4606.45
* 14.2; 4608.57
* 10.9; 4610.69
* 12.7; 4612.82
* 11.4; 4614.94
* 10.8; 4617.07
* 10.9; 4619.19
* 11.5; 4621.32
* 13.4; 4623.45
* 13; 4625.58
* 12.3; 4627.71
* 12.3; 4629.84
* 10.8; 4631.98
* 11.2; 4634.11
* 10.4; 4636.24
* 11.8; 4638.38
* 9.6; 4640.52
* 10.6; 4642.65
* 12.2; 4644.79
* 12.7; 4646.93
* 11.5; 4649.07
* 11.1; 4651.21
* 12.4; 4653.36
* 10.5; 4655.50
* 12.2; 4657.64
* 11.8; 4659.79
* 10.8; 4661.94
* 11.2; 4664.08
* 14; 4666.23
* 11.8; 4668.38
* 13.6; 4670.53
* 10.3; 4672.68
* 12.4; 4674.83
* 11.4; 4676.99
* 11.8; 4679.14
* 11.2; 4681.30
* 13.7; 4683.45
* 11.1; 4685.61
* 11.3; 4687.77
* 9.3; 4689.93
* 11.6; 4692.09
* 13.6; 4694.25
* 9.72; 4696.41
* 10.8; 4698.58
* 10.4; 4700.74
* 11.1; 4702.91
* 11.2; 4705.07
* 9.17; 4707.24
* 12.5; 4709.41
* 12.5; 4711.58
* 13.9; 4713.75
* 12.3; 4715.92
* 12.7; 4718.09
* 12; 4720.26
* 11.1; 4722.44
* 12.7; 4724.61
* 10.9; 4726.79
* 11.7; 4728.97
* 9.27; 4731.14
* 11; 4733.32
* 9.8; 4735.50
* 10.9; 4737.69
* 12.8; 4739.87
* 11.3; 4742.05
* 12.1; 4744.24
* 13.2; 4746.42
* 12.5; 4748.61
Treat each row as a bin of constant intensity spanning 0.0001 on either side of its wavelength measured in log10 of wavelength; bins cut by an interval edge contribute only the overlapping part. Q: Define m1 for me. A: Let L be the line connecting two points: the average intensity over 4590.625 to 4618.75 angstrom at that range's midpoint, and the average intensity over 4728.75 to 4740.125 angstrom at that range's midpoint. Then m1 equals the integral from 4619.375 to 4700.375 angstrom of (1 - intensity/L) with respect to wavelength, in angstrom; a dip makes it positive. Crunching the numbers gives -2.0 angstrom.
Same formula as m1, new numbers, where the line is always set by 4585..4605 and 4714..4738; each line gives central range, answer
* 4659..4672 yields -0.5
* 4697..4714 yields 0.3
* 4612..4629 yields -0.2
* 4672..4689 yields -0.1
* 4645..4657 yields 0.0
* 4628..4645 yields 1.0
